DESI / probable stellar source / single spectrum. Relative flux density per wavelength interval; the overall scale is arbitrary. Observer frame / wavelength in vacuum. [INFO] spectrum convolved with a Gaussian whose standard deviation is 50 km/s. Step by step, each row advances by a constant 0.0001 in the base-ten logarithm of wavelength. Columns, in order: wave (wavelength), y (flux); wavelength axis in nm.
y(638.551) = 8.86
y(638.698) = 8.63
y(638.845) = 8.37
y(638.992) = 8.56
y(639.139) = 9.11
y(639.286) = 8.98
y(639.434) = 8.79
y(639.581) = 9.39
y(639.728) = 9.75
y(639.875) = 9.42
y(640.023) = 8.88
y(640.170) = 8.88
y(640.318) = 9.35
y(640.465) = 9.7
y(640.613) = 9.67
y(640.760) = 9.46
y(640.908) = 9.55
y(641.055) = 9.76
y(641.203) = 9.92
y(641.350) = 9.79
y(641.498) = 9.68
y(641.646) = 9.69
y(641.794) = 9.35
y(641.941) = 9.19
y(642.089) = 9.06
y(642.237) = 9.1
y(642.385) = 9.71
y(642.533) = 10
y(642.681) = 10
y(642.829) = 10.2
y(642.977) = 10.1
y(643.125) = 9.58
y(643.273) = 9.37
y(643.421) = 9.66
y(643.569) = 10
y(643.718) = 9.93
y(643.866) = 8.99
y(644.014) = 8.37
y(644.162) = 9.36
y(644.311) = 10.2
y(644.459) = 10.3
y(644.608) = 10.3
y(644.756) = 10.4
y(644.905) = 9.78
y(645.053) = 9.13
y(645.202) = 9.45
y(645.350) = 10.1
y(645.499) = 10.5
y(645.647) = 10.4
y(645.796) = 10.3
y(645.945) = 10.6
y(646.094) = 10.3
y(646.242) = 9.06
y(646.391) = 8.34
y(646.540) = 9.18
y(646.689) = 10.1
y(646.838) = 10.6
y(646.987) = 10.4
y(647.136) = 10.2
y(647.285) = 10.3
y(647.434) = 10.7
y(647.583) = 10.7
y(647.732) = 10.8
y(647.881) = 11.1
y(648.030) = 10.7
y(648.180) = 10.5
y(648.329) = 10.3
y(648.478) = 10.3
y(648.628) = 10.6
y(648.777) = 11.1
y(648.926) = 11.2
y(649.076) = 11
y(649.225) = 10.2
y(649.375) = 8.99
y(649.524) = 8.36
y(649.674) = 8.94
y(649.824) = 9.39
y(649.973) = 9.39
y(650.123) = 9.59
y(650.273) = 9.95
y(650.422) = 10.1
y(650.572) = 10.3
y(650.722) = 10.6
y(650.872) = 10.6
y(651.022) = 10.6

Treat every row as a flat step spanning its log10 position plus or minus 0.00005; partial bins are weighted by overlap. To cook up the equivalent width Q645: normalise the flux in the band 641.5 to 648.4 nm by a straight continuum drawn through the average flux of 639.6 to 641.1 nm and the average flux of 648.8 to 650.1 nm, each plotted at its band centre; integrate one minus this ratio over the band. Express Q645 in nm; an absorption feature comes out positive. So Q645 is -0.24 nm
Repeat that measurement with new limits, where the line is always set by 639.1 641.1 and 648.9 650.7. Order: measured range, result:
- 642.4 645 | -0.08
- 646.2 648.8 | -0.16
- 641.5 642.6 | 0.00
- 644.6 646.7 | -0.06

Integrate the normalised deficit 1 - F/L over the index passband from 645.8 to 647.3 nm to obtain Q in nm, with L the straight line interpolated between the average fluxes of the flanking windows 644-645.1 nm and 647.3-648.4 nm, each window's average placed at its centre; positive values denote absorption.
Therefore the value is 0.061 nm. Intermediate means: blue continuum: 9.82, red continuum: 10.7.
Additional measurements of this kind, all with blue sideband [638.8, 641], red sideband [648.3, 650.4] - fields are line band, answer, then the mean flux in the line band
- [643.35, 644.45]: 0.00 nm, 9.55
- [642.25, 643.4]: -0.04 nm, 9.8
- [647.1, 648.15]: -0.09 nm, 10.7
